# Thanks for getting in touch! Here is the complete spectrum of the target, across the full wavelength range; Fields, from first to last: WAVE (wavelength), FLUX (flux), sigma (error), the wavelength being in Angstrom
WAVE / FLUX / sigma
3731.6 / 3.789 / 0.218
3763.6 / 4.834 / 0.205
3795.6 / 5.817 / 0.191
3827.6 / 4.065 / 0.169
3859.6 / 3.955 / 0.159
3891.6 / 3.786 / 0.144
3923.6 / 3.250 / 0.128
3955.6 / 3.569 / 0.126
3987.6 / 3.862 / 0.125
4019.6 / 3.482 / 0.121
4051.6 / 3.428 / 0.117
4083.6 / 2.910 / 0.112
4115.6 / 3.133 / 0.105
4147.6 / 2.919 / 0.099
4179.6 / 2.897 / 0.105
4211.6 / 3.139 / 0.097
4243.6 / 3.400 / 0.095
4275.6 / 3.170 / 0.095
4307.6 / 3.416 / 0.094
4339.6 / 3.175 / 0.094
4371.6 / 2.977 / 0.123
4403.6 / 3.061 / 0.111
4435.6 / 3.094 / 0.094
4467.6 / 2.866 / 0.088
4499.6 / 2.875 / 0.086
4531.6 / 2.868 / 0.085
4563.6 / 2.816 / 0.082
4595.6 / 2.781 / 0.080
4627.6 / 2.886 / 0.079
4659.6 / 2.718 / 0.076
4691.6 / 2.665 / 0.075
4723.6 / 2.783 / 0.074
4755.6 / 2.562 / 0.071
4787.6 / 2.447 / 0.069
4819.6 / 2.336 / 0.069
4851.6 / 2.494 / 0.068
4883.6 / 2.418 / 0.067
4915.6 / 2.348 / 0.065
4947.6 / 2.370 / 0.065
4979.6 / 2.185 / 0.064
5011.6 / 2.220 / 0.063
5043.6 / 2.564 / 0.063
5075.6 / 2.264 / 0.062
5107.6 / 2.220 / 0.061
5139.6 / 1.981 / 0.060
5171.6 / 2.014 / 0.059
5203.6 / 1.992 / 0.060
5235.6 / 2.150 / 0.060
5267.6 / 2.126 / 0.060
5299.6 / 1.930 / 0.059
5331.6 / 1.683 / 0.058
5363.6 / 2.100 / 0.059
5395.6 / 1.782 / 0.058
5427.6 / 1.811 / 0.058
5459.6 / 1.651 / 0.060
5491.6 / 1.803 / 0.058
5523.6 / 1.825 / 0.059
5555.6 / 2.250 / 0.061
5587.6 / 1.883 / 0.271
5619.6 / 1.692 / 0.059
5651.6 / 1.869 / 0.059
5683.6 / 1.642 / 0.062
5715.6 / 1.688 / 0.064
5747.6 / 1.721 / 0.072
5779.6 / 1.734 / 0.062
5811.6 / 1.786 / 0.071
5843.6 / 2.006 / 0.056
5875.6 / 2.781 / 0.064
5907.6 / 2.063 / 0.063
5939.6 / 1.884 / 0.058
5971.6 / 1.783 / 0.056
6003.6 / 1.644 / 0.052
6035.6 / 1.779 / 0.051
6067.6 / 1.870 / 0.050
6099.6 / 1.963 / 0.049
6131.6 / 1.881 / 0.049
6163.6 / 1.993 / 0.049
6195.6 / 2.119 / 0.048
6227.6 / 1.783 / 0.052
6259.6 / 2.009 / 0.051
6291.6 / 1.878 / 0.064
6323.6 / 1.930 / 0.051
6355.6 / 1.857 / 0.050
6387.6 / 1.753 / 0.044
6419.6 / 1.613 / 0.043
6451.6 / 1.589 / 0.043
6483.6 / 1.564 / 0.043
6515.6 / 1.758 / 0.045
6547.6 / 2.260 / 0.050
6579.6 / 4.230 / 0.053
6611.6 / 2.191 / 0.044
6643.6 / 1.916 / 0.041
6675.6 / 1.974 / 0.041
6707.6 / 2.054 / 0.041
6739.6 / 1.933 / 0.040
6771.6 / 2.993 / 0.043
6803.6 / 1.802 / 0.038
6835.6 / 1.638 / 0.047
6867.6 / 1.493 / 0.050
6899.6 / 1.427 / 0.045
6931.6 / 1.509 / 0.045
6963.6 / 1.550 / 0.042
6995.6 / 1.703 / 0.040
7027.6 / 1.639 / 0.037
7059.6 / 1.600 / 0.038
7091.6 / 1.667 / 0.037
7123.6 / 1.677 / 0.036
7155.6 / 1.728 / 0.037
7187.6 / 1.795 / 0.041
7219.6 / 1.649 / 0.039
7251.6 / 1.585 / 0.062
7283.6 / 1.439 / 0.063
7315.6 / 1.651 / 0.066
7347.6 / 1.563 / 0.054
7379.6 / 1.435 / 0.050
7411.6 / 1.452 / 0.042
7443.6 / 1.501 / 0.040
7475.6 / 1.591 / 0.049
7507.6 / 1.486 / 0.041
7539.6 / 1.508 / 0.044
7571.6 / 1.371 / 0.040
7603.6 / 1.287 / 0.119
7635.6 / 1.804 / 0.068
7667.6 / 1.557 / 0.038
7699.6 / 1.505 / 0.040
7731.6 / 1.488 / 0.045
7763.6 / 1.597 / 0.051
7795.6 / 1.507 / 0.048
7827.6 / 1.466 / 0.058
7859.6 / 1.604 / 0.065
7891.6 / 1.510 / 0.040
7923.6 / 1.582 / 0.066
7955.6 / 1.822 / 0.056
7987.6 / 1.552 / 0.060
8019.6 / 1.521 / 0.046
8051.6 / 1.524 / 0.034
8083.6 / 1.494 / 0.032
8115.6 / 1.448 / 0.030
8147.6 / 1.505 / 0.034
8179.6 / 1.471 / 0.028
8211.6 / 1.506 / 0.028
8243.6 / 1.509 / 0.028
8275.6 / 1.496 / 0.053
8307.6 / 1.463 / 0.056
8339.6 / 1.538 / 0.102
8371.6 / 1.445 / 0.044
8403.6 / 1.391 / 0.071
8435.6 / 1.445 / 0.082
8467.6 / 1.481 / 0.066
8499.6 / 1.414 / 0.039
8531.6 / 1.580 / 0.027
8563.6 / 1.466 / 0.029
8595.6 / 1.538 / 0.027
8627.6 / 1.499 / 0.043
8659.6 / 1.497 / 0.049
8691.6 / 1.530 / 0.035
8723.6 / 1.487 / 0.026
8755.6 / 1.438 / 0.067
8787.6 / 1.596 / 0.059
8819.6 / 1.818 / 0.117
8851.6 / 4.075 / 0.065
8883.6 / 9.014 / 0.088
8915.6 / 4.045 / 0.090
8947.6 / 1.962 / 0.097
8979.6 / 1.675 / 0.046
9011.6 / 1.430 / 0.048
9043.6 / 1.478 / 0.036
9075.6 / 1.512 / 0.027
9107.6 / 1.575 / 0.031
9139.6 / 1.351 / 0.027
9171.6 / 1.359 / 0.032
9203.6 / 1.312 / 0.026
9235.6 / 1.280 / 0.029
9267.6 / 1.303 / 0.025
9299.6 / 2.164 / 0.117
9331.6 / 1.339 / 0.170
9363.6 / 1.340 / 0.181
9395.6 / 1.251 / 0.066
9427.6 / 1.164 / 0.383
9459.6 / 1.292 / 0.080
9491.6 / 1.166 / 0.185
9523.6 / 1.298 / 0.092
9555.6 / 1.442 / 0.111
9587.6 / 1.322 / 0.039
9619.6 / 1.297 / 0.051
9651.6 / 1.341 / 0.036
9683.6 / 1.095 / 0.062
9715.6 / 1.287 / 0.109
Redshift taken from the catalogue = 0.353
